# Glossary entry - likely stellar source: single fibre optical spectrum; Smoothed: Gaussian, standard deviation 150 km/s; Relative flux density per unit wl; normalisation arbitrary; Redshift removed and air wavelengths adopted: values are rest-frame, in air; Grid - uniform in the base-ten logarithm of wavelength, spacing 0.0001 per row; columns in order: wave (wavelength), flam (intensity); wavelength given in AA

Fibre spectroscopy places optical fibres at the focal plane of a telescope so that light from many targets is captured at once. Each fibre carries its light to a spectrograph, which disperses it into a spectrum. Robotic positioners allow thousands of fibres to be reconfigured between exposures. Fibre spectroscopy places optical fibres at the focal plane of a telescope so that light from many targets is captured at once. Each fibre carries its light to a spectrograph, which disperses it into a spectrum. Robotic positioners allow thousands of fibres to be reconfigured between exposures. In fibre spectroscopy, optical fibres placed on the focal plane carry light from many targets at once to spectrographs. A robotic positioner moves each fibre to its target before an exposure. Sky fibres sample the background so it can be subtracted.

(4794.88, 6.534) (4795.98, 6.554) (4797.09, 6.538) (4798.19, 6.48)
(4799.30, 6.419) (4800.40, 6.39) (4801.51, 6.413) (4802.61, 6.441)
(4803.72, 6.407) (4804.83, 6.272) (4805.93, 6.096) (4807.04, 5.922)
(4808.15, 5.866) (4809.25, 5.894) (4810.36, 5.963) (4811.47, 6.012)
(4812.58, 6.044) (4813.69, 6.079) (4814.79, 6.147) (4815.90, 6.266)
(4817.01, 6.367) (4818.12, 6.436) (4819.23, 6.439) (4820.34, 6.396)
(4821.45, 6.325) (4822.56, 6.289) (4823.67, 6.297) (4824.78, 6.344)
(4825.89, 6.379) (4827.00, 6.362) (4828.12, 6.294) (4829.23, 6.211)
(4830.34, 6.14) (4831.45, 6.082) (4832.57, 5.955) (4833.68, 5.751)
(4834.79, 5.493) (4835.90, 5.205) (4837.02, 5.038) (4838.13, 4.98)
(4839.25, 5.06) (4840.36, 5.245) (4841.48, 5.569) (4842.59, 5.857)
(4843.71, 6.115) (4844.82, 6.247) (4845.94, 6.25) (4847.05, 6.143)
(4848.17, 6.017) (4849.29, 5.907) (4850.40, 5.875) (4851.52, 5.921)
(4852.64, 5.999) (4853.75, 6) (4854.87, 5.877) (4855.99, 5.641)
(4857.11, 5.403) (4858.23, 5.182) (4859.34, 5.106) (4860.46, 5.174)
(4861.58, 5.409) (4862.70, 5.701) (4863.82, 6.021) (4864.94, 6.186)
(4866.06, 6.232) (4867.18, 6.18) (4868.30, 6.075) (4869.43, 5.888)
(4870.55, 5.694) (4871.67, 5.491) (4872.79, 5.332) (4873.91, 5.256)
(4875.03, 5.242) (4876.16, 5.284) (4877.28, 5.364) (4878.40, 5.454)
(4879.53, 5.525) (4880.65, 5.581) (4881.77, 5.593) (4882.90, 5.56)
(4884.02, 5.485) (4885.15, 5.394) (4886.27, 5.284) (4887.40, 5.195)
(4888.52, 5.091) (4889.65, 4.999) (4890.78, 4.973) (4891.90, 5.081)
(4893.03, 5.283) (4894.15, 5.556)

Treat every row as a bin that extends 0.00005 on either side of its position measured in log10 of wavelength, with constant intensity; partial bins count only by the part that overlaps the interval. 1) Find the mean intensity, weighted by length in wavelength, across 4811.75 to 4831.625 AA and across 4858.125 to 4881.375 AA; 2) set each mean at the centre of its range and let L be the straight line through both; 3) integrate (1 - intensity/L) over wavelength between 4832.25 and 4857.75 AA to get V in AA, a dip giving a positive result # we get 1.0 AA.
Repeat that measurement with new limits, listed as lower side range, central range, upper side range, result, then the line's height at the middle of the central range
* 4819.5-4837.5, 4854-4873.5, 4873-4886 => -0.2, 5.62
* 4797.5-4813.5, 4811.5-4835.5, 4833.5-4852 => -1.0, 5.94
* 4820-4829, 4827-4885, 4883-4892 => 0.7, 5.77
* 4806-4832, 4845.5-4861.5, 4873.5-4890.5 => 0.0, 5.73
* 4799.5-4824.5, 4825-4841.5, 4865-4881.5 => 0.8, 6.02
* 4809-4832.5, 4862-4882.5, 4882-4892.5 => -0.8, 5.46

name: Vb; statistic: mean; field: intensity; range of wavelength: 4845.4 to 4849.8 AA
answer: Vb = 6.08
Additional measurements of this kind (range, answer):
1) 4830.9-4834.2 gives 5.92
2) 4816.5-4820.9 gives 6.41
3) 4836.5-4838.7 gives 5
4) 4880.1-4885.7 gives 5.52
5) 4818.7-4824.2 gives 6.35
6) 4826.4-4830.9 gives 6.25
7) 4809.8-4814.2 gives 6.01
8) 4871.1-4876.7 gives 5.32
